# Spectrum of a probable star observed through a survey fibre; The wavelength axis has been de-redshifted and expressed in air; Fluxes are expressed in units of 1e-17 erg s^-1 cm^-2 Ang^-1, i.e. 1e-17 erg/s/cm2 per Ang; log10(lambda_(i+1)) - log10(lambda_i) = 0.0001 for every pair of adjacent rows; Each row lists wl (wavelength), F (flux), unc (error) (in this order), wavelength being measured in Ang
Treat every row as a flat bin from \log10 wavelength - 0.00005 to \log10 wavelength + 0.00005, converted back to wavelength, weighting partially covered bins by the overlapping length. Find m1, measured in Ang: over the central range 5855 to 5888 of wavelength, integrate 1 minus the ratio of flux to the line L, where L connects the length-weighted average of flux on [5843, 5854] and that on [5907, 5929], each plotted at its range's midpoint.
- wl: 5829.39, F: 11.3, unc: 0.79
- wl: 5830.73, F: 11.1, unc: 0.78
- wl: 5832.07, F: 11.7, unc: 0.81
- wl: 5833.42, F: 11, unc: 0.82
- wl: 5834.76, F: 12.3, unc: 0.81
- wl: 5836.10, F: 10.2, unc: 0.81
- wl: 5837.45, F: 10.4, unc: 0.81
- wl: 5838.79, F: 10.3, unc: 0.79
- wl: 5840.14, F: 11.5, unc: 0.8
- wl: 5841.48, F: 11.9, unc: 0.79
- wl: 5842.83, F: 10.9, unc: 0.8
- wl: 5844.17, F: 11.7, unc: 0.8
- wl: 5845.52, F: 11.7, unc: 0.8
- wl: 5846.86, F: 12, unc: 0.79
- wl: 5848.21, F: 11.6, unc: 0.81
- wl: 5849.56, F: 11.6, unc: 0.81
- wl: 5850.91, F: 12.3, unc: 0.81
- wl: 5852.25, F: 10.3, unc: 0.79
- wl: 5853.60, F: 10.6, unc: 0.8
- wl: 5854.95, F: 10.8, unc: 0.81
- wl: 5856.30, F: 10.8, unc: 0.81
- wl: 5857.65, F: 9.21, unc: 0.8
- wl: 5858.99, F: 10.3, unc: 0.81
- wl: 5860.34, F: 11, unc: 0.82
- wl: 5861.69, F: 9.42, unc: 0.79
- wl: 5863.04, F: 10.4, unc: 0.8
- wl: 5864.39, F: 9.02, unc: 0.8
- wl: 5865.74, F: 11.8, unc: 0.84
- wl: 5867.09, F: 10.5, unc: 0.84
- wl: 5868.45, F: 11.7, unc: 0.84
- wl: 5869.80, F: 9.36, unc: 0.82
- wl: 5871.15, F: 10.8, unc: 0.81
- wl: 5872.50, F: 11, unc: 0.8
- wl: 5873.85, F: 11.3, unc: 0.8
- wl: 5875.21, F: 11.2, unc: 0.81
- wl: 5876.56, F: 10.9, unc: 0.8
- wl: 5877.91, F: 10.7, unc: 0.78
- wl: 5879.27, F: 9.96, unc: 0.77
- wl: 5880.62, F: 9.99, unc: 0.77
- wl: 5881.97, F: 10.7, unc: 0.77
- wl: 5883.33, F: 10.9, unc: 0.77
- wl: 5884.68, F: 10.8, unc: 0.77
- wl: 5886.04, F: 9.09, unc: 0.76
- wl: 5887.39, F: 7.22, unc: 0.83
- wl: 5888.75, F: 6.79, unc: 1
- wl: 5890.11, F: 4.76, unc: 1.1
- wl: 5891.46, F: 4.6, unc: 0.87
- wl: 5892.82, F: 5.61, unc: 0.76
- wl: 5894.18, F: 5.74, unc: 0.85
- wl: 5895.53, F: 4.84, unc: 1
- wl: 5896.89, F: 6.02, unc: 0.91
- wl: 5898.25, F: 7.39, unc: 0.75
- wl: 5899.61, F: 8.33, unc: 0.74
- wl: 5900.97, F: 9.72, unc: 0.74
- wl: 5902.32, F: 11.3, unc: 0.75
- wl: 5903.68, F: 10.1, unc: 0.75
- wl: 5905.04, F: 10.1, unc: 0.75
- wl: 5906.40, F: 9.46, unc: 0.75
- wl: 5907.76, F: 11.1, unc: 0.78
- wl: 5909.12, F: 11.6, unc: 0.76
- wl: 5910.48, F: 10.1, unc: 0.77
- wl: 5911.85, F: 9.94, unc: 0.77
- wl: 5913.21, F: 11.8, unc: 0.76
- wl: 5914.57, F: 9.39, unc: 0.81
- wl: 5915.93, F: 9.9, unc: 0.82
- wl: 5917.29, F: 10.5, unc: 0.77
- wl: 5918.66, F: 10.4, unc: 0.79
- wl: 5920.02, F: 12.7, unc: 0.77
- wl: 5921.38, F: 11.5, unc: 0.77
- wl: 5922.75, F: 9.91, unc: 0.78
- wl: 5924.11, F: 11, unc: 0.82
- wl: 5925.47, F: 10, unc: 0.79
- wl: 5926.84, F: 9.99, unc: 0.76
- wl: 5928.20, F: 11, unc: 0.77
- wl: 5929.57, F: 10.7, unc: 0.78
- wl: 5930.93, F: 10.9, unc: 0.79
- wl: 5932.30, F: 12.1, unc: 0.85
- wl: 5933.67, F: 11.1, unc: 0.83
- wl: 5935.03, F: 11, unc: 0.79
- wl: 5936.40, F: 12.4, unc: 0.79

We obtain 2.5 Ang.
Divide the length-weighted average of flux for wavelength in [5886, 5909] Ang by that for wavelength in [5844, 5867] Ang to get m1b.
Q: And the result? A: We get 0.72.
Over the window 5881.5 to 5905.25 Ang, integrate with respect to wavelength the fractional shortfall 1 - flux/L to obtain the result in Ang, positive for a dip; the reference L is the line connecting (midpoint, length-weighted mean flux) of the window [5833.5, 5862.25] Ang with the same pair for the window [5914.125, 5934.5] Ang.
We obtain 6.39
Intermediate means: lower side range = 11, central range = 7.94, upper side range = 10.8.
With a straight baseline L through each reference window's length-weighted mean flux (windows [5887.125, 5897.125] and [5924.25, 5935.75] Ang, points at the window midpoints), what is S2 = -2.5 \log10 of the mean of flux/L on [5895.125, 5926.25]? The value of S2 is -0.21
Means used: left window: 5.62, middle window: 9.92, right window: 10.9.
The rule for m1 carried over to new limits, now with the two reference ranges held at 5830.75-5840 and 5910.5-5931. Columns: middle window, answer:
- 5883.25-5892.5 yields 2.9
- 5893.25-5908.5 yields 3.1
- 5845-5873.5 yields 0.3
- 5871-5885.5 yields 0.1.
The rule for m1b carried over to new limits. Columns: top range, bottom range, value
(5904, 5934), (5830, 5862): 0.97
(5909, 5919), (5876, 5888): 1.03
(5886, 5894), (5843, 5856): 0.54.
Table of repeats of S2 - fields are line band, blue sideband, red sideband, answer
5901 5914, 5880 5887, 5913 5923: 0.00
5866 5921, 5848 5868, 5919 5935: 0.14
